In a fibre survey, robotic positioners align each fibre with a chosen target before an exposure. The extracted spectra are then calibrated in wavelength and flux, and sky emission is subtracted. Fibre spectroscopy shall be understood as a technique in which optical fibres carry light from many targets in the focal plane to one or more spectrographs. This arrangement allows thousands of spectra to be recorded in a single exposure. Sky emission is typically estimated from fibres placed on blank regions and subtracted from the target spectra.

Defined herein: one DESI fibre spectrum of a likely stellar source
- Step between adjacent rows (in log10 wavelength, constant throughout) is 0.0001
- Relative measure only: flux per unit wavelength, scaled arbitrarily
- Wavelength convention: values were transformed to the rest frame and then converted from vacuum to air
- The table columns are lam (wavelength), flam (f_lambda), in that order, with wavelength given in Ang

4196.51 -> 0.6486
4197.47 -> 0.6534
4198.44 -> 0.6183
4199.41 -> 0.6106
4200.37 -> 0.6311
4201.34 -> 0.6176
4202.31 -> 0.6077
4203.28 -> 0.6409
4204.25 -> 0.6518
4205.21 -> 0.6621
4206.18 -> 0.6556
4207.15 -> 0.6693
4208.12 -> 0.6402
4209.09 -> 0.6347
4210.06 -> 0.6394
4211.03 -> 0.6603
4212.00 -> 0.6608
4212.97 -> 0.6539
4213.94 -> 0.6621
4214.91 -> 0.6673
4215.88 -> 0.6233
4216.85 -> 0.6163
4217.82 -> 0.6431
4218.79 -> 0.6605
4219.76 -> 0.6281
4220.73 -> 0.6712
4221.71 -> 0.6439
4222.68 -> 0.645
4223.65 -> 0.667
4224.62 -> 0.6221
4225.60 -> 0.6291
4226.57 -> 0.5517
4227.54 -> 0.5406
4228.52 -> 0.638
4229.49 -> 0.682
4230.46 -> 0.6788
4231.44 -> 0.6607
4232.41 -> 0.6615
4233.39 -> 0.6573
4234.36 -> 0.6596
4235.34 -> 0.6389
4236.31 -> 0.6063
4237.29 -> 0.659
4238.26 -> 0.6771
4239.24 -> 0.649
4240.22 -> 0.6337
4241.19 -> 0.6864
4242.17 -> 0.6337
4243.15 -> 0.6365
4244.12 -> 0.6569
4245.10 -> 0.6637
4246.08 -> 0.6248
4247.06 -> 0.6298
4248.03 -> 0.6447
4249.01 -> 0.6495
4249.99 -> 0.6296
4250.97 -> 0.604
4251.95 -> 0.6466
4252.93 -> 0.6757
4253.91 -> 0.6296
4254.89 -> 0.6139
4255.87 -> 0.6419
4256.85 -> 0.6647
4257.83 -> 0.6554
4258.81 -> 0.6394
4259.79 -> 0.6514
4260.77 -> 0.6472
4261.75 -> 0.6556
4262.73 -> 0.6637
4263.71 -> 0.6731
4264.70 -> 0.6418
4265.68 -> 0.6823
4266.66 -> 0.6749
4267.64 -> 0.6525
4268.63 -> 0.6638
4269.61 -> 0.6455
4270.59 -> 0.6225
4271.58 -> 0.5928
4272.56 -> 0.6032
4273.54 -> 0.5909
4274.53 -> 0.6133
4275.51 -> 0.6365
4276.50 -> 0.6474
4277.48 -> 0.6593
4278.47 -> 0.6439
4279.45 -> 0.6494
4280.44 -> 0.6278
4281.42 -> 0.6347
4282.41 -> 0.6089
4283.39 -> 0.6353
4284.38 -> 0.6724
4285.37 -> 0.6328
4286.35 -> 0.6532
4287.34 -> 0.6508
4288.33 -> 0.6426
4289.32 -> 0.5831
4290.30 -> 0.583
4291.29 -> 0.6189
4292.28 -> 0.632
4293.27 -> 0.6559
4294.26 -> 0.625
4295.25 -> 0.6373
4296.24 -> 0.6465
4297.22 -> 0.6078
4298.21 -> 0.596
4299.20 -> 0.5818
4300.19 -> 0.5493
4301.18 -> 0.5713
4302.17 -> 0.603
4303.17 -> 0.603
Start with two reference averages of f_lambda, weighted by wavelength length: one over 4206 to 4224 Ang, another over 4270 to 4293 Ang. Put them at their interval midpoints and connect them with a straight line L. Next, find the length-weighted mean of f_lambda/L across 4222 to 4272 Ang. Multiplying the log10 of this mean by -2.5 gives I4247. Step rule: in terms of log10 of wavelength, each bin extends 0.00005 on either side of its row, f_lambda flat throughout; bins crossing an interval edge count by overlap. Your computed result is -0.01 mag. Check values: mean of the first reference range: 0.649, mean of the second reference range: 0.628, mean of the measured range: 0.644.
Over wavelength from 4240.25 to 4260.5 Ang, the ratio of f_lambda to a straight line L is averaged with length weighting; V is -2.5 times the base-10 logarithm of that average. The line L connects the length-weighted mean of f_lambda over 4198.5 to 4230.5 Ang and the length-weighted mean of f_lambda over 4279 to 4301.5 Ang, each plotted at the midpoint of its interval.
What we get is -0.02 mag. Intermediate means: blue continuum 0.639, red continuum 0.622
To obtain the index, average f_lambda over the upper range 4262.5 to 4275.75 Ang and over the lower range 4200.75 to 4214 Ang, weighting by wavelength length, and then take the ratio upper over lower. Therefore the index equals 0.99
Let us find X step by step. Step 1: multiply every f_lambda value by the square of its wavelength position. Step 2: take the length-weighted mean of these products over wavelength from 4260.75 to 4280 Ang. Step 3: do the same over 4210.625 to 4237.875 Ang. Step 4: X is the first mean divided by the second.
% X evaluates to 1.02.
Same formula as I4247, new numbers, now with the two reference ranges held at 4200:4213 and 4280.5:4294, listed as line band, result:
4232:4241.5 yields -0.02 mag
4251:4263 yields -0.02 mag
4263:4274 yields -0.01 mag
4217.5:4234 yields 0.00 mag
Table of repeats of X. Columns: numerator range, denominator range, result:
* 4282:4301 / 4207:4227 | 1.00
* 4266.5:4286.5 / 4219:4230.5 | 1.03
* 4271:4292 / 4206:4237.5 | 1.00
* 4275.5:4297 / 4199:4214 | 1.02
